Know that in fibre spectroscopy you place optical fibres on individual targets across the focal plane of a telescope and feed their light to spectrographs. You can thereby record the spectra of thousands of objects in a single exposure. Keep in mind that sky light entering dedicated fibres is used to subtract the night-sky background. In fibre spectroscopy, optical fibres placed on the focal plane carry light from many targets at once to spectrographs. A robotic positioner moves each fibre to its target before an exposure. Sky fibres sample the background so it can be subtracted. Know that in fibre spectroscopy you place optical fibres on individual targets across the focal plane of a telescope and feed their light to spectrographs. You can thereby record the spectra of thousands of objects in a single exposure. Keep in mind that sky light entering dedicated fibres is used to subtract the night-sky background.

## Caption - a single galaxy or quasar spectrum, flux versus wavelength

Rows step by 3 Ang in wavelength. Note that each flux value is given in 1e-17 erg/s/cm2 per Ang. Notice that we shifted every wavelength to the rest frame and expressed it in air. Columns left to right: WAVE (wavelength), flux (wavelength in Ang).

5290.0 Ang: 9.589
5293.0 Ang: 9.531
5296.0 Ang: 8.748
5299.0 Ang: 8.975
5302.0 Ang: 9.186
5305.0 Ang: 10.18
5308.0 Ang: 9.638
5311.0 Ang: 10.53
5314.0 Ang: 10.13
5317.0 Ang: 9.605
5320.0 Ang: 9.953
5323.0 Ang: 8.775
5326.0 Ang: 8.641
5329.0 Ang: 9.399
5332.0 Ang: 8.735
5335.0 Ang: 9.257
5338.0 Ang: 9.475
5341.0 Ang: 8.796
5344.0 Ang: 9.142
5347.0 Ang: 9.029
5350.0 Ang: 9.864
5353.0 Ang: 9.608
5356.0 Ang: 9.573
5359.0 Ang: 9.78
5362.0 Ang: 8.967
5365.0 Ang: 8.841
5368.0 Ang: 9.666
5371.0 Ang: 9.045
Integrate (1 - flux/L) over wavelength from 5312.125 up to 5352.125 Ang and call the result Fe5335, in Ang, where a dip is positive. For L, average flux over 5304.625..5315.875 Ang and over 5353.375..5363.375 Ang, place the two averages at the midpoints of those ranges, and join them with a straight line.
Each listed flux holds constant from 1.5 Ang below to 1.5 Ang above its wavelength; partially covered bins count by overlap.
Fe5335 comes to 2.0 Ang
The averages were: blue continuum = 10.1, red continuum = 9.46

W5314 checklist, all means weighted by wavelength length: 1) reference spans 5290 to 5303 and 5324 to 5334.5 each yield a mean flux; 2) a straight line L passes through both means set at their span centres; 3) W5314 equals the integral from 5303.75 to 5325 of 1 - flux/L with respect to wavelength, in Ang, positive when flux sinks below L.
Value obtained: -1.8 Ang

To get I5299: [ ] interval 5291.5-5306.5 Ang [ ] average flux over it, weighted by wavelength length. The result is 9.32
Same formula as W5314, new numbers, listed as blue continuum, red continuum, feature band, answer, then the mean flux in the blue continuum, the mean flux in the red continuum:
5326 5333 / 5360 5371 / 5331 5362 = -0.8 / 9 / 9.17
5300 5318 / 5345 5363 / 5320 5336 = 1.1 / 9.86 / 9.48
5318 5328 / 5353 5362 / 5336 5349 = 0.3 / 9.16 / 9.55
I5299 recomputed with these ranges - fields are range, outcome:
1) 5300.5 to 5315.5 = 9.93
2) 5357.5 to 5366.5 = 9.2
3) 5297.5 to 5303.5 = 9.08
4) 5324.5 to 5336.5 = 9.01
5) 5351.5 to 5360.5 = 9.65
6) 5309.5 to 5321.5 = 10.1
